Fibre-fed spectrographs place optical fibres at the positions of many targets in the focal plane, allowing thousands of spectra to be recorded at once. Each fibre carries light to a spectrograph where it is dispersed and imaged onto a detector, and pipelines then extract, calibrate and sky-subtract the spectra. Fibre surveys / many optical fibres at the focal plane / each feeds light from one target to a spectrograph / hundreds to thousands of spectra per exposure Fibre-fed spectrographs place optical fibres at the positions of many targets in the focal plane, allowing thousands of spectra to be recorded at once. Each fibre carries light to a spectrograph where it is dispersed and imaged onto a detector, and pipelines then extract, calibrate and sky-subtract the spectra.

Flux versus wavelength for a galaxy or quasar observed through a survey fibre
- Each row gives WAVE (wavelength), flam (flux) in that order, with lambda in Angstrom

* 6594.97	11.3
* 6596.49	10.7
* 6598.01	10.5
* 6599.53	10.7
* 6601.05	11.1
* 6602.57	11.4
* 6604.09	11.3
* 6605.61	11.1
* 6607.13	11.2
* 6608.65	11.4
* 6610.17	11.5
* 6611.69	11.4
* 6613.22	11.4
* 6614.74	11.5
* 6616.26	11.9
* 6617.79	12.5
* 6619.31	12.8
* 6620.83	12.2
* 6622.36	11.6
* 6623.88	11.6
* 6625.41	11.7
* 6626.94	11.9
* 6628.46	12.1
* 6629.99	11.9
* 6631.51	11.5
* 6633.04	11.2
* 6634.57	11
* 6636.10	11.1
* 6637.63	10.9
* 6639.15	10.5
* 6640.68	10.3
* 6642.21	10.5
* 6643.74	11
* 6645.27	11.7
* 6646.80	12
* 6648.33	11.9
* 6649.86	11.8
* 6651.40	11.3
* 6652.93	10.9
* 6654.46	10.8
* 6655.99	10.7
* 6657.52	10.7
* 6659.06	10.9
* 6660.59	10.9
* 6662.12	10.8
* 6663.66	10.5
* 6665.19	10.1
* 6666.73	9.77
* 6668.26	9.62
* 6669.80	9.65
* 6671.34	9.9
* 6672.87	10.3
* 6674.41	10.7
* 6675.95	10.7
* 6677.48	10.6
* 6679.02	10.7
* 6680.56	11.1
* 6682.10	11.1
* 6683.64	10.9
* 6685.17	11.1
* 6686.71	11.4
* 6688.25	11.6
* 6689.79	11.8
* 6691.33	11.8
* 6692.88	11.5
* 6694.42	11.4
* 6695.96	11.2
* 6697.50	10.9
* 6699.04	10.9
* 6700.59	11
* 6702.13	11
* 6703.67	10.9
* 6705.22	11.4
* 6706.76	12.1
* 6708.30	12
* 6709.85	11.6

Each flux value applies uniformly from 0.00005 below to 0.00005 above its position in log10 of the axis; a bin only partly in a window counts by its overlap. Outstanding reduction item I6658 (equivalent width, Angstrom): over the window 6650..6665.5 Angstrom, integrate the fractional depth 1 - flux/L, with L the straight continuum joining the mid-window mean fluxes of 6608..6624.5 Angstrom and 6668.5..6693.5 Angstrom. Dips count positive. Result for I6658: 0.6 Angstrom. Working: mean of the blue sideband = 11.8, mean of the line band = 10.8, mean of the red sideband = 10.9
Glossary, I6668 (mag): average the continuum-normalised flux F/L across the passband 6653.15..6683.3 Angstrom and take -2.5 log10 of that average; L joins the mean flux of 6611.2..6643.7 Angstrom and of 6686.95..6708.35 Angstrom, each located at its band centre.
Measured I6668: 0.09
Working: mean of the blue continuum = 11.5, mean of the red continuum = 11.4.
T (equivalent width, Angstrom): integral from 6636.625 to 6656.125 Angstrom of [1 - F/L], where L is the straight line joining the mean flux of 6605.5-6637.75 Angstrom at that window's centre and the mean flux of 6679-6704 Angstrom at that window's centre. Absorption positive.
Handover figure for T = 0.63 Angstrom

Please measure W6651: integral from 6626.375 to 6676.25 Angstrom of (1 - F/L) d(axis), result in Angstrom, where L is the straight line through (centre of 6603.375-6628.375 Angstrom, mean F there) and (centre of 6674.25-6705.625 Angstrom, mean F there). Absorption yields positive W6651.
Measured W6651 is 2.4 Angstrom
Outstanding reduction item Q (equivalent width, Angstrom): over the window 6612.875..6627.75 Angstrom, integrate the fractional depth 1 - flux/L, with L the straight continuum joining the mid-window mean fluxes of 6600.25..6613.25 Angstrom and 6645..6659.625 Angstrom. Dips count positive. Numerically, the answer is -0.8 Angstrom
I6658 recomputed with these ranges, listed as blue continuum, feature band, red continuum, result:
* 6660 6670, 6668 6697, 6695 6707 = -0.7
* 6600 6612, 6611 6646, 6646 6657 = -0.5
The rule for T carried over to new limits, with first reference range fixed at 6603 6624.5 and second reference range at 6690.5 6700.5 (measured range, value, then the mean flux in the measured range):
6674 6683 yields 0.4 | 10.8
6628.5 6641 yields 0.5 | 11.1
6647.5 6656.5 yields 0.2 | 11.3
